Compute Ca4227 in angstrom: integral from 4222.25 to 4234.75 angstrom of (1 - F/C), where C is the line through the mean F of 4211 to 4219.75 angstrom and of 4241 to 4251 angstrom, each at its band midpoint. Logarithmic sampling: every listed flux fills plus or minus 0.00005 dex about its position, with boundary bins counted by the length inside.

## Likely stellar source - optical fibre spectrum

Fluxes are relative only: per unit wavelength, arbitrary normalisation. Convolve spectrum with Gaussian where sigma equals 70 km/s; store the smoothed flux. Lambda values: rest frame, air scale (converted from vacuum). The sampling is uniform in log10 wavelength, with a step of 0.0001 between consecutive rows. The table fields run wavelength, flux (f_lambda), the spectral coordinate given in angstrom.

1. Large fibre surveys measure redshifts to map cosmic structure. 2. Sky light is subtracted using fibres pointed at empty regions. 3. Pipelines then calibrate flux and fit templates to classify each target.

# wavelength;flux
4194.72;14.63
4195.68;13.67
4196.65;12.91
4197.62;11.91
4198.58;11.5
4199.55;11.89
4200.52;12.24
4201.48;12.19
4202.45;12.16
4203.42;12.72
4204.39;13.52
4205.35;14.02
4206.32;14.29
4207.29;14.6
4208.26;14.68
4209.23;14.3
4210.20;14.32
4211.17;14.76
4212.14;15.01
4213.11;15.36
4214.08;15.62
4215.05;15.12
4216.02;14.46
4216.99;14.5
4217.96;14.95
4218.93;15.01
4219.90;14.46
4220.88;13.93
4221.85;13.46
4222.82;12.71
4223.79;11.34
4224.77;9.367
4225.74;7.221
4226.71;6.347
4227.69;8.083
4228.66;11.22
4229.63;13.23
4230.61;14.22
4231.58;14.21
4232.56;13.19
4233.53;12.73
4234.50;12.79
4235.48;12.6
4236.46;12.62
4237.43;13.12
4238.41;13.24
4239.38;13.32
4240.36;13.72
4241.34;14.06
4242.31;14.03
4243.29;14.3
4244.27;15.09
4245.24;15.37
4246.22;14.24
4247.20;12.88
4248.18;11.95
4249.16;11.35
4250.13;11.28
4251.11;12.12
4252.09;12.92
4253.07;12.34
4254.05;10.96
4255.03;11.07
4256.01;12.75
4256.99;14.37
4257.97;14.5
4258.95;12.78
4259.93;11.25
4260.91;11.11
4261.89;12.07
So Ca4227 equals 2.6 angstrom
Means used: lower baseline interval 15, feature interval 11.3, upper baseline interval 13.4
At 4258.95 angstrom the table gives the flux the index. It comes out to 12.78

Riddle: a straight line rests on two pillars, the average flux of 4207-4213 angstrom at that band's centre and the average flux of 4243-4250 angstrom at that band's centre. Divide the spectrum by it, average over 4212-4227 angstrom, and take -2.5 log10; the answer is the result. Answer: 0.10 mag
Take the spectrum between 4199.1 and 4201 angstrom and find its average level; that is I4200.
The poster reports 12.1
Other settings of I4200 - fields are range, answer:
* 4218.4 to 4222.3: 14.2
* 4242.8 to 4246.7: 14.8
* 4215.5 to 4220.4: 14.7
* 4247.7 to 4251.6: 11.7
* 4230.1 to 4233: 13.8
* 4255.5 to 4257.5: 13.5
